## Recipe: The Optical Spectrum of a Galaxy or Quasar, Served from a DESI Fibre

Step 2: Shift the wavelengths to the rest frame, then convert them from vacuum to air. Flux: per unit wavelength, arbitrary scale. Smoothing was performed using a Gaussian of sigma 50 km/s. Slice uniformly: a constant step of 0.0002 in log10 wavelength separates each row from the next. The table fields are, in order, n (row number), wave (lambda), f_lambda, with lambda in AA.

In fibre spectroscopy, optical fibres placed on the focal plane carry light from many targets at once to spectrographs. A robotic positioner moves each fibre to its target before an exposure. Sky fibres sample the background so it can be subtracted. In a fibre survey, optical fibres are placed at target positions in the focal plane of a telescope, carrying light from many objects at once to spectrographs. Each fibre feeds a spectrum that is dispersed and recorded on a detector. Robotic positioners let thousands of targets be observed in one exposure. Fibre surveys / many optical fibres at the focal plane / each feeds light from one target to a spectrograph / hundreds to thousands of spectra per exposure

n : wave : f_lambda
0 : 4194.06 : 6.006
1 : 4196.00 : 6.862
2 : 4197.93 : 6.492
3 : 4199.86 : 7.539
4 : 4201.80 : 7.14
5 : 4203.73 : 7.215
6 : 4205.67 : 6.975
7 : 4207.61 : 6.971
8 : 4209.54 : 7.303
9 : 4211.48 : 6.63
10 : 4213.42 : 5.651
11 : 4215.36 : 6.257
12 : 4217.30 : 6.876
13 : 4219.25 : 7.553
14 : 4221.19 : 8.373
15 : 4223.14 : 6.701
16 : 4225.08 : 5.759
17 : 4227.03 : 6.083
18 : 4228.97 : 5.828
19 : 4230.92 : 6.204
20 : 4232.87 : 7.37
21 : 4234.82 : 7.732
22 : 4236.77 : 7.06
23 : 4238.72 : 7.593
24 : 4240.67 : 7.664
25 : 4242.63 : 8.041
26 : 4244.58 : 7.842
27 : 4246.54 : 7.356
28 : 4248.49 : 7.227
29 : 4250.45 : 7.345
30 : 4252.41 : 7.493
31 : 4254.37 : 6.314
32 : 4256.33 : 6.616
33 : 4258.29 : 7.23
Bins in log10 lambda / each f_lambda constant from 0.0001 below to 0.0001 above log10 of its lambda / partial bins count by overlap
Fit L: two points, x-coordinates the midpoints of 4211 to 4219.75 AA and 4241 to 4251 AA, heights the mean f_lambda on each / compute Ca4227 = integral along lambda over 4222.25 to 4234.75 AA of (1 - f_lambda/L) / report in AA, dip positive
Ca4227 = 1.0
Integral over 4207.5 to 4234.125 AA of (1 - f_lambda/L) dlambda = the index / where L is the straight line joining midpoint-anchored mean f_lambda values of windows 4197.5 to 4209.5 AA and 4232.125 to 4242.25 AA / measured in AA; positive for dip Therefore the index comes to 2.3 AA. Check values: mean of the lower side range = 7.1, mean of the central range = 6.69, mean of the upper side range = 7.52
